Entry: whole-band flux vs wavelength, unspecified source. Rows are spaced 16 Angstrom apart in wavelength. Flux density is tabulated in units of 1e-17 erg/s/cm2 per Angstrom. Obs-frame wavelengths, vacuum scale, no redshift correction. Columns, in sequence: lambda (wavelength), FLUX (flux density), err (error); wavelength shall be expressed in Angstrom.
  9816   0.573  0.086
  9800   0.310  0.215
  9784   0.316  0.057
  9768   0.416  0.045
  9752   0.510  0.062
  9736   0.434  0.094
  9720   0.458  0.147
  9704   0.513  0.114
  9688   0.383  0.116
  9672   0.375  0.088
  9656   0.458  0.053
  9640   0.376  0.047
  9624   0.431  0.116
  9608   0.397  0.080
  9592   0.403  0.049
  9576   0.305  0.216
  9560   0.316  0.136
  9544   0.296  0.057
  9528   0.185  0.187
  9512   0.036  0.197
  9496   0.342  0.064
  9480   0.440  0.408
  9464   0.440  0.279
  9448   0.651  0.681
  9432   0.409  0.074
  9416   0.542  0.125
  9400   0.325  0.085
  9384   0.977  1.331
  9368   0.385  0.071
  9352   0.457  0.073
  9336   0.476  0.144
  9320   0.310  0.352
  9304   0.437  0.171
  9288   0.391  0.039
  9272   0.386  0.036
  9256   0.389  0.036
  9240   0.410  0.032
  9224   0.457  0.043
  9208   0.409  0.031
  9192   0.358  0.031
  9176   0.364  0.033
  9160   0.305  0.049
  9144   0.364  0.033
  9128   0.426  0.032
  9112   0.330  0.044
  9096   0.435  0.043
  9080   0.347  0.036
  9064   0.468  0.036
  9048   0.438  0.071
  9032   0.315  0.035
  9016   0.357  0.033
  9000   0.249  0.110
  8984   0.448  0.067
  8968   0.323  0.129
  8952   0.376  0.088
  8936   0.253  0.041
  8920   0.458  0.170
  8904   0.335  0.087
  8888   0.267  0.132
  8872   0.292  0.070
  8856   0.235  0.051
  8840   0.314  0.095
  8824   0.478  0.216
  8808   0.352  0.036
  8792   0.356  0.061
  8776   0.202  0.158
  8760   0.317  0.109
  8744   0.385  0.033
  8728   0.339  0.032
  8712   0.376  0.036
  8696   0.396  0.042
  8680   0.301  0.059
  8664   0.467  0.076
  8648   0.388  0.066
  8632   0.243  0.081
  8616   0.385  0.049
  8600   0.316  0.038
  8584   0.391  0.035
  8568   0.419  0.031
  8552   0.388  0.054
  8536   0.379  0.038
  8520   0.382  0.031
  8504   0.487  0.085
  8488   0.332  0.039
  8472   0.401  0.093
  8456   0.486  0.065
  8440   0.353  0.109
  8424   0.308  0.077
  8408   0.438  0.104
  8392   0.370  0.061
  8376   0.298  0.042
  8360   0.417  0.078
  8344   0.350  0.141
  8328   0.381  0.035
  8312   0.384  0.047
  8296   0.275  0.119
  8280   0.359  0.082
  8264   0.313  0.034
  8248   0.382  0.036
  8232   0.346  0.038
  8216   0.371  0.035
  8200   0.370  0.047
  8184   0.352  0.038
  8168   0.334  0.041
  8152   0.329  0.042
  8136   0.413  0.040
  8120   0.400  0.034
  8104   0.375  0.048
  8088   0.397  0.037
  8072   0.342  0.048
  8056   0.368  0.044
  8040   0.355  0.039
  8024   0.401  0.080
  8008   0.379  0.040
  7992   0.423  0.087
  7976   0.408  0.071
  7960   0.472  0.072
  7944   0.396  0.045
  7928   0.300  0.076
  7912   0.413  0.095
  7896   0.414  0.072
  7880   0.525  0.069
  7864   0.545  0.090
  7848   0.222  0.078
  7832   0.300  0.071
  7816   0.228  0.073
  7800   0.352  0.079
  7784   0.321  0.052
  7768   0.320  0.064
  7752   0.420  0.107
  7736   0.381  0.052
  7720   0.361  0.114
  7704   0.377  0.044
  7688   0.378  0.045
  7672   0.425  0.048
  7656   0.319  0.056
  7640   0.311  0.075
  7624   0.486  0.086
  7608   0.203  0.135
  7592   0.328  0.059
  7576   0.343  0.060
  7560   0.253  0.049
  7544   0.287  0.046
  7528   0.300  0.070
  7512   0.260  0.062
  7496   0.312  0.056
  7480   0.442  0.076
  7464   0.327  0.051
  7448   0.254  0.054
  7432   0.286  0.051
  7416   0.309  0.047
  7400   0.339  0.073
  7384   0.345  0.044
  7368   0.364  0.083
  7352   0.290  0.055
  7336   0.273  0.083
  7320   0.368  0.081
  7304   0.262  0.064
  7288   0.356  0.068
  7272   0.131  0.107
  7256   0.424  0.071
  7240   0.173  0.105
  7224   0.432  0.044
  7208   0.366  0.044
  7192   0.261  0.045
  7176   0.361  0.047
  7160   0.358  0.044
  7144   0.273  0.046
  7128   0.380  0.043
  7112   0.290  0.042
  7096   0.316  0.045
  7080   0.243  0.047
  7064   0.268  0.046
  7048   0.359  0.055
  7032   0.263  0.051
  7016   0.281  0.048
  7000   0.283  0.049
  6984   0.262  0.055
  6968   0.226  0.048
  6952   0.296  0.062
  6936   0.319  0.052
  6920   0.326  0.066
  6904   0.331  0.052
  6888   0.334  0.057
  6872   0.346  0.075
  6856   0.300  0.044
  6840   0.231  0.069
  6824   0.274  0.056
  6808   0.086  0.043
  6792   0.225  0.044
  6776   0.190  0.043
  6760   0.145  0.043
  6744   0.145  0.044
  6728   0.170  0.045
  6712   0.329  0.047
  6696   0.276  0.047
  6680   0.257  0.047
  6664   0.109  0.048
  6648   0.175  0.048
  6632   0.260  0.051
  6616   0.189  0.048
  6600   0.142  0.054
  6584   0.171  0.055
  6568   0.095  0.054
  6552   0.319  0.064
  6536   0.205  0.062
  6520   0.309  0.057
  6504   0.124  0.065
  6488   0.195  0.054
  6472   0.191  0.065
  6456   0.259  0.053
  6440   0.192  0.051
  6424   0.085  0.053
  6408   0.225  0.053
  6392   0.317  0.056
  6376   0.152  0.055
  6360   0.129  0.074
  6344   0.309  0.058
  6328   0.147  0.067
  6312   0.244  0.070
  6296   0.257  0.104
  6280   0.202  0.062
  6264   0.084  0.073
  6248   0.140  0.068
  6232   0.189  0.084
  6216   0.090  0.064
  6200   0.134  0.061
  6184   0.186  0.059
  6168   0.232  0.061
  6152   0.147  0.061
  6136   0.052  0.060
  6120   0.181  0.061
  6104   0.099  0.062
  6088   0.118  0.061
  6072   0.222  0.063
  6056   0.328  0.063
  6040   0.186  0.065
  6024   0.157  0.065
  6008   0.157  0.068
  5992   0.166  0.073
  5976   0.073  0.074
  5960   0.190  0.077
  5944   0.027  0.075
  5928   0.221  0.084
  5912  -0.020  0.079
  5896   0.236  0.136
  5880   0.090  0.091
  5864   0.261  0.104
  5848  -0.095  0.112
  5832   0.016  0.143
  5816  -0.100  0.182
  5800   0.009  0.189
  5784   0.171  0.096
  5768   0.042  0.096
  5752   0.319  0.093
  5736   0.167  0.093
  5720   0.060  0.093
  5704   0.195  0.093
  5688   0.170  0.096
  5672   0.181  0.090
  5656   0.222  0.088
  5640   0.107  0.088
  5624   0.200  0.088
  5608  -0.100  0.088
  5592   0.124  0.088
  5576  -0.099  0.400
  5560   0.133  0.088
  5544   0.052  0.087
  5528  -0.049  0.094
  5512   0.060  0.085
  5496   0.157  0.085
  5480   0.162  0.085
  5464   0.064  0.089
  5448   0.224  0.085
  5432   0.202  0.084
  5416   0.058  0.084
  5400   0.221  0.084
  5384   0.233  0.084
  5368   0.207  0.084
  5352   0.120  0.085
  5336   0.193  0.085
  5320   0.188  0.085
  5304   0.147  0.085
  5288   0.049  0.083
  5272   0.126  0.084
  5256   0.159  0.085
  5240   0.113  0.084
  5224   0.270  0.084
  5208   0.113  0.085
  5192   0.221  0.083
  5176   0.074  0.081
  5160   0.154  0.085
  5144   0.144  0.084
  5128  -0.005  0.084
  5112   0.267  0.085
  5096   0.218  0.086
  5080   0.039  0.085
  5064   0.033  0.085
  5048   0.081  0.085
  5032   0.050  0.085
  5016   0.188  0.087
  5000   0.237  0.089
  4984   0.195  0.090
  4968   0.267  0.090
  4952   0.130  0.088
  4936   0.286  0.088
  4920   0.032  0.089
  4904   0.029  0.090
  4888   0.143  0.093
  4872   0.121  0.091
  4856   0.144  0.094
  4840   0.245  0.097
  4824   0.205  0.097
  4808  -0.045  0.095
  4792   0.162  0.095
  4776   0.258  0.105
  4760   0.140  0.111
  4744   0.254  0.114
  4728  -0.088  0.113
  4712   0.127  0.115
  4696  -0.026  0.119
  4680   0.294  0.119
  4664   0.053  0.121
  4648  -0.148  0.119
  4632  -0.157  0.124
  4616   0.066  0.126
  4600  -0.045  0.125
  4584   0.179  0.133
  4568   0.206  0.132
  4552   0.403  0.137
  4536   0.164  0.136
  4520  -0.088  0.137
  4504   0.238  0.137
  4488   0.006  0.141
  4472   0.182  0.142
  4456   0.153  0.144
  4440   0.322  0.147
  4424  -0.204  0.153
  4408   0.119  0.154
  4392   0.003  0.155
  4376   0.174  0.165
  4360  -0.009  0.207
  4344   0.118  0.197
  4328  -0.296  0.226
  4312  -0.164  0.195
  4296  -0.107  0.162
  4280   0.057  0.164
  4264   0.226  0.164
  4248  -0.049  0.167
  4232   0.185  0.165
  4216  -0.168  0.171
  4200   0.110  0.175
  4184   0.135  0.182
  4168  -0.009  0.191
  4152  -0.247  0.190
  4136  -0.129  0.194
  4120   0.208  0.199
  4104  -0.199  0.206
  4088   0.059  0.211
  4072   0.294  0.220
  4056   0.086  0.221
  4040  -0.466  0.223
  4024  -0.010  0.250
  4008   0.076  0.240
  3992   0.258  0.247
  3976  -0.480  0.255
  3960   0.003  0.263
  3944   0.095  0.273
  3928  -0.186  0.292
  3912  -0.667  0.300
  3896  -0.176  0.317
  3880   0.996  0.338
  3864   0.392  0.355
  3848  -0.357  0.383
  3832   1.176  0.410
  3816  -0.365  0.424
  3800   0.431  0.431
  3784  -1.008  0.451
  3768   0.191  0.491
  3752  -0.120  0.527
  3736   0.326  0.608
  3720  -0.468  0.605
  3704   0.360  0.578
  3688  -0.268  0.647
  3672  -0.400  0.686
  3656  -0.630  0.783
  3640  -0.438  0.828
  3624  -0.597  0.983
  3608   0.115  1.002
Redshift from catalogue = 0.713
